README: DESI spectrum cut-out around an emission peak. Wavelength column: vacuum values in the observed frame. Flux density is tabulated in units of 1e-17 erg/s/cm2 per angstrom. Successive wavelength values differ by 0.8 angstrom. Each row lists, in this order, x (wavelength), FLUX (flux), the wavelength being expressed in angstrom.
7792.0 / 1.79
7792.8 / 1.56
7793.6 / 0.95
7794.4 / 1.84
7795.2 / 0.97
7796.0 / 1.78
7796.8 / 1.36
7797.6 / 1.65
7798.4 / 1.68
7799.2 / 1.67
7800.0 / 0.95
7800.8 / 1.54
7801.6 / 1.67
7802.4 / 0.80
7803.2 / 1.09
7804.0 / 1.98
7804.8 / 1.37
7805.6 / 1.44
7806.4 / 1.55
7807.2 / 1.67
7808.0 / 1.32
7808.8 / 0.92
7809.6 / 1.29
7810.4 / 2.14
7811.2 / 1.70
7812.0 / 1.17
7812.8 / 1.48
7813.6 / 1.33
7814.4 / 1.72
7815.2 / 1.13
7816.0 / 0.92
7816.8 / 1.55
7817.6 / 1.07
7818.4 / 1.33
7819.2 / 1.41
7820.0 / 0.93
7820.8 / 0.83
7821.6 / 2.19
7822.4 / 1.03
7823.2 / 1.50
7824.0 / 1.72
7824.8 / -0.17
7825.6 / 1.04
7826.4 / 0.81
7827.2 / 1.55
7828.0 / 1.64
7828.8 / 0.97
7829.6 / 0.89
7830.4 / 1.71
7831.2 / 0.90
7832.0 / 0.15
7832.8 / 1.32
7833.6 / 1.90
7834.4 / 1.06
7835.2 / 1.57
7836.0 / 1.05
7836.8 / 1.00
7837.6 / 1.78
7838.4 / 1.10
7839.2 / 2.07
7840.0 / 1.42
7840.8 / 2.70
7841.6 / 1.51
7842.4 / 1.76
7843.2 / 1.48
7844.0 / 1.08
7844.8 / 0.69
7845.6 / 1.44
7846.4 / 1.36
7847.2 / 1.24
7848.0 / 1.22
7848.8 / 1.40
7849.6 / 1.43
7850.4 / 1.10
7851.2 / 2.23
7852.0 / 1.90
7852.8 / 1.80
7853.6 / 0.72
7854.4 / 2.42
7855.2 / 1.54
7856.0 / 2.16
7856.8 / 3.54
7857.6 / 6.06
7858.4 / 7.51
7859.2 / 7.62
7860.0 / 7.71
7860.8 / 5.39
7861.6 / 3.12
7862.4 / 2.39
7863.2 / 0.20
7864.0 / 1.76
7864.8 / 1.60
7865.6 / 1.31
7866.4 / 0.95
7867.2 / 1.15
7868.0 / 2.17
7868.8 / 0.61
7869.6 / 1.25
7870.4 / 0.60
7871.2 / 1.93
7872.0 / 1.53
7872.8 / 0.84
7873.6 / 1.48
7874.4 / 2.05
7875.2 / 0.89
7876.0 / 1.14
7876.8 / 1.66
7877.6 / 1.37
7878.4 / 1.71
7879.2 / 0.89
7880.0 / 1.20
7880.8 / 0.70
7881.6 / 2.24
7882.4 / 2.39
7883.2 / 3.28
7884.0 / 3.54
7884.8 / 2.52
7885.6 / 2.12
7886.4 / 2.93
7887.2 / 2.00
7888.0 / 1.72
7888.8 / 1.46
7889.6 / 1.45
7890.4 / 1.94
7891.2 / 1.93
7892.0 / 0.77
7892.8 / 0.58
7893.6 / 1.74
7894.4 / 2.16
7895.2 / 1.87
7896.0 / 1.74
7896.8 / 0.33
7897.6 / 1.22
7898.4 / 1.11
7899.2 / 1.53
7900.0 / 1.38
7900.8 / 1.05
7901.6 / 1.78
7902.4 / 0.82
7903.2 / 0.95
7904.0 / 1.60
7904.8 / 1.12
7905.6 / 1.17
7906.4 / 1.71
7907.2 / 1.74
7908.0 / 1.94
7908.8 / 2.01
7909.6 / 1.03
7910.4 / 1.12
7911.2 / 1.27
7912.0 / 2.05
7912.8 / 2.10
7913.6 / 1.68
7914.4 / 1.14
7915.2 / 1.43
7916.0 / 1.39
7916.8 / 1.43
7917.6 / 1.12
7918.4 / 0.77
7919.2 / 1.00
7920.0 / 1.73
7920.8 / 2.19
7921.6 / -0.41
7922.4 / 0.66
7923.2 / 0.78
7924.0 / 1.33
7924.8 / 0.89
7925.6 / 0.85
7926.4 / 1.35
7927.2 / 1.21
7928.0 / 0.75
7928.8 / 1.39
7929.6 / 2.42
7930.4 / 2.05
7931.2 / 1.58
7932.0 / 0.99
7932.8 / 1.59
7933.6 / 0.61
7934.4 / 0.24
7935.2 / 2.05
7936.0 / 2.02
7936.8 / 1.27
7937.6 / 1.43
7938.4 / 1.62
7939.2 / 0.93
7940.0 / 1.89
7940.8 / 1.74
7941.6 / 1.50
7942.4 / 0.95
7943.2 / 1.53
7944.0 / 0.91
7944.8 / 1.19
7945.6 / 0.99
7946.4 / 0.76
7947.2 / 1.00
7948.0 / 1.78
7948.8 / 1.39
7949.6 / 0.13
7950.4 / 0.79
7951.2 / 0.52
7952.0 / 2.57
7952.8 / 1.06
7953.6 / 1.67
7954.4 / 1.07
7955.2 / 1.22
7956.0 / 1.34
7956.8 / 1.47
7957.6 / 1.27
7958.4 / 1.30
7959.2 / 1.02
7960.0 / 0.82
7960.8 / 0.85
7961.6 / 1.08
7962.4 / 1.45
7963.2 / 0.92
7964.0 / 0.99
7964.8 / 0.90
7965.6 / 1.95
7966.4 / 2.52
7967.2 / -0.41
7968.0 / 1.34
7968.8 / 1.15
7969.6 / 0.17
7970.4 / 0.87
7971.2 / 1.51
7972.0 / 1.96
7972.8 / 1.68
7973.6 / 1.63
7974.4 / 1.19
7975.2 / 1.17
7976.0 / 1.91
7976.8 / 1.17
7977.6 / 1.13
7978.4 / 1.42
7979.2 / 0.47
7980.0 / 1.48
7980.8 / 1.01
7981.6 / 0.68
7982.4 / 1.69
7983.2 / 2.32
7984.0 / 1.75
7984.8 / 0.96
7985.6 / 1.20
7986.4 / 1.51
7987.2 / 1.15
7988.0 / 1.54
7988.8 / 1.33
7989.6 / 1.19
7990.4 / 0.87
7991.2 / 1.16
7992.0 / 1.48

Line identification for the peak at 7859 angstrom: Halpha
